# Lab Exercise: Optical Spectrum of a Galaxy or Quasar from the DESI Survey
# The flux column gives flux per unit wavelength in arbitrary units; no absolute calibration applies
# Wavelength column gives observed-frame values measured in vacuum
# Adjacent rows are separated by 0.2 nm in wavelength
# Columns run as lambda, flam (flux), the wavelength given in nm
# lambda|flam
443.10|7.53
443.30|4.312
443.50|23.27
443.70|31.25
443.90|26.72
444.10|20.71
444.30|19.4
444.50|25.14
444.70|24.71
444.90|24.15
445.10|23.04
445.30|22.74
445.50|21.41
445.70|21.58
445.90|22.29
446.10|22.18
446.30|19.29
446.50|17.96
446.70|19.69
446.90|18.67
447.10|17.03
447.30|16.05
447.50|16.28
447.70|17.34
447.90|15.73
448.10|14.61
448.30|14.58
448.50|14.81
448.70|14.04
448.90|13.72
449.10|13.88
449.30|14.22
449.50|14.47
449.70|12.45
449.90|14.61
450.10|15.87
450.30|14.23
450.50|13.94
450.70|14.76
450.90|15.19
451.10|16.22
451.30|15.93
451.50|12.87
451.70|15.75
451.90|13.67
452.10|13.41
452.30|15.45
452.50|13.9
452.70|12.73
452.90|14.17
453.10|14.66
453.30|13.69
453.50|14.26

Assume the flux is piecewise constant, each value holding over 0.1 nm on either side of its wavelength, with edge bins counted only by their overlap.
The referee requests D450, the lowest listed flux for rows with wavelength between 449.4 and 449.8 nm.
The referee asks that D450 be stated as 12.45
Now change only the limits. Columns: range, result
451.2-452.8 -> 12.73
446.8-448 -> 15.73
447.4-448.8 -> 14.04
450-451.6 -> 12.87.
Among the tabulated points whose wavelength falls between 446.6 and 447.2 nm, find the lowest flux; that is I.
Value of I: 17.03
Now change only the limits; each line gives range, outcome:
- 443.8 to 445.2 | 19.4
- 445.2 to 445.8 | 21.41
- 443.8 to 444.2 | 20.71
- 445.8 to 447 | 17.96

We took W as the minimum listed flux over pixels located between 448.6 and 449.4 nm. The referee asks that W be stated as 13.72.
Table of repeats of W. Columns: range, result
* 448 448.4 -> 14.58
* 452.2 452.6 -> 13.9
